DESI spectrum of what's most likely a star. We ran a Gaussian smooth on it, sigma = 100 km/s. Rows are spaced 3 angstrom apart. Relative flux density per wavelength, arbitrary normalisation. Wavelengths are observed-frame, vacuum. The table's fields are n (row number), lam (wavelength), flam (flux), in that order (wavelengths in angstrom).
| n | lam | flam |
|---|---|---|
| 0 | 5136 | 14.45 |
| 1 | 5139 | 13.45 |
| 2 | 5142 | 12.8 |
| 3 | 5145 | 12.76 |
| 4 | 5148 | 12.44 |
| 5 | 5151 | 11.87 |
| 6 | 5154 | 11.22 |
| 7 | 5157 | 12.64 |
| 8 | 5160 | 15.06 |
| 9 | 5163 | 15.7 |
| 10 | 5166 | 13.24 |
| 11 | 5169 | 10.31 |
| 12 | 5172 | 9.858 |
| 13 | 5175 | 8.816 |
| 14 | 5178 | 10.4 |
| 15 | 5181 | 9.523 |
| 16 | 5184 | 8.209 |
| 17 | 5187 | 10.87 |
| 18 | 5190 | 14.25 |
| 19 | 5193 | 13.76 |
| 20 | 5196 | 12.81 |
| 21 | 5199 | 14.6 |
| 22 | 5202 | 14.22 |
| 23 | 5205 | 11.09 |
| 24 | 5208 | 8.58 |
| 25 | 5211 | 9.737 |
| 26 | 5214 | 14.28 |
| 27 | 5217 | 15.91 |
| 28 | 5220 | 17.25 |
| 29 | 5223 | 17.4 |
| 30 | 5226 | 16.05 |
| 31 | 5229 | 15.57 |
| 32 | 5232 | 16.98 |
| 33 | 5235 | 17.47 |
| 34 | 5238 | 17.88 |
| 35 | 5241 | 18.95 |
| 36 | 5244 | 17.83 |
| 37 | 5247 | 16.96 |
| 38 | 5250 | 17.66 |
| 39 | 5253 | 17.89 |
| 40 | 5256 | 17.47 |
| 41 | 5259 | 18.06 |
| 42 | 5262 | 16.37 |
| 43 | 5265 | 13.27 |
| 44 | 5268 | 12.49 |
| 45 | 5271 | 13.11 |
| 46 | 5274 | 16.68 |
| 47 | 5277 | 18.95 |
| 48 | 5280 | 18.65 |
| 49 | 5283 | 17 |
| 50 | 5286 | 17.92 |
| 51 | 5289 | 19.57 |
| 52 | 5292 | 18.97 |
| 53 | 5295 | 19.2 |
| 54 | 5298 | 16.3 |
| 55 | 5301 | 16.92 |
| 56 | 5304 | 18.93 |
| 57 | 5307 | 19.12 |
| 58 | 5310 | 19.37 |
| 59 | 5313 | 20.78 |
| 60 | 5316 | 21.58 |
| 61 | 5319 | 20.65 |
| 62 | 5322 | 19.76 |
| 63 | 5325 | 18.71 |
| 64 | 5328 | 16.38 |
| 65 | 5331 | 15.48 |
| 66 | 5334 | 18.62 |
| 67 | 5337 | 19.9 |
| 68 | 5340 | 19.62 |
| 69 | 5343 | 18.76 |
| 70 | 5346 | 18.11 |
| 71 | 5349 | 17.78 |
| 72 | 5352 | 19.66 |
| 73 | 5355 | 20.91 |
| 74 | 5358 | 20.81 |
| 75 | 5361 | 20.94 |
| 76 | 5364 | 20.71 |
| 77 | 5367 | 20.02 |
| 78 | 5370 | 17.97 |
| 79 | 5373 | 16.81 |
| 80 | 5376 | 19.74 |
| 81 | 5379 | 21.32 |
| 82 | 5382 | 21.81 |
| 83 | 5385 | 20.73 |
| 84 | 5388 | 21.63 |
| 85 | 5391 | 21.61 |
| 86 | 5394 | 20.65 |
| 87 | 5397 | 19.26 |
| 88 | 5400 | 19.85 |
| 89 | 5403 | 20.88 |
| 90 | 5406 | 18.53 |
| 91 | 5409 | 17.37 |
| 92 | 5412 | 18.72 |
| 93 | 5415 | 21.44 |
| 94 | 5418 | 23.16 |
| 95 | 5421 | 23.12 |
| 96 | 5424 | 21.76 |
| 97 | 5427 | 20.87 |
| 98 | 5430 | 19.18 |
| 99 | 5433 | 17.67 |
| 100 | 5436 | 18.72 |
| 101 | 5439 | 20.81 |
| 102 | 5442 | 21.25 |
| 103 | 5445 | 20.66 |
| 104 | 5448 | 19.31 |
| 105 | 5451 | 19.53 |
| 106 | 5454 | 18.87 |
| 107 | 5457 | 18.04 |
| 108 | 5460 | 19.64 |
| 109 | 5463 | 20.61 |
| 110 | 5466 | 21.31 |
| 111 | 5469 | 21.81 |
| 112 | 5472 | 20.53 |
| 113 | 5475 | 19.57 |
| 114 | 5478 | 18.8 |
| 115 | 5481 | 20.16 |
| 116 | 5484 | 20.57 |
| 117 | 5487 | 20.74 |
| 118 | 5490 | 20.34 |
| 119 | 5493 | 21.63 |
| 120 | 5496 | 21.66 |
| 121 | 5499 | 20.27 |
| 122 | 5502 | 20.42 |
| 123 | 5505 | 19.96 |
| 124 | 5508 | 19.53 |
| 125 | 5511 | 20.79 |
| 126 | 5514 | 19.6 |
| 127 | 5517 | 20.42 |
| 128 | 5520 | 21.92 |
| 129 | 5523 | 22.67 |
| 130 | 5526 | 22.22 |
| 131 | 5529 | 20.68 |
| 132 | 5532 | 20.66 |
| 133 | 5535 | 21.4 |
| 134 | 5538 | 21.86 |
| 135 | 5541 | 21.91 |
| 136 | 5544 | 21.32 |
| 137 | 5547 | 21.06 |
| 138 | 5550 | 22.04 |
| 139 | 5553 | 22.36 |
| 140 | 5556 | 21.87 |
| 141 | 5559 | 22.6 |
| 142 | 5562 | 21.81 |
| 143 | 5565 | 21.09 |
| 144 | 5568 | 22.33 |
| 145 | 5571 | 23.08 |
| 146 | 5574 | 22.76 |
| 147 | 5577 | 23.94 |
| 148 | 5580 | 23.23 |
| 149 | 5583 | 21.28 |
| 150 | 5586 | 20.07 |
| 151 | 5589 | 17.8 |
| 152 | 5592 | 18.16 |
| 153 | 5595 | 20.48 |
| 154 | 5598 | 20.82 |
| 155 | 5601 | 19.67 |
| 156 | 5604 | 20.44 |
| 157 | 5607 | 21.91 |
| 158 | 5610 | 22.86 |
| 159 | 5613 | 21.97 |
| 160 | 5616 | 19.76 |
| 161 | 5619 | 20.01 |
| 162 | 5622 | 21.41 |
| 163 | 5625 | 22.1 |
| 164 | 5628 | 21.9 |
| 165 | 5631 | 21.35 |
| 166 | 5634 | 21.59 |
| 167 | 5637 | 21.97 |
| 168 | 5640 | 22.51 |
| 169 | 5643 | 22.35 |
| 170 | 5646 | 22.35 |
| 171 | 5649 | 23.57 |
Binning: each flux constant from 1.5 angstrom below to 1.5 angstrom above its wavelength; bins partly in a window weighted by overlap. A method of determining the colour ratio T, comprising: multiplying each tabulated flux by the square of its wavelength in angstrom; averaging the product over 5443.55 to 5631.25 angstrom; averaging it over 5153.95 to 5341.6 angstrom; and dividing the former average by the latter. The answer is 1.5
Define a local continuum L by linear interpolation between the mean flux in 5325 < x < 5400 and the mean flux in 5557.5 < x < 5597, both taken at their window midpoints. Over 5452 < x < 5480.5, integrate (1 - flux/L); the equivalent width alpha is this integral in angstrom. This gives 0.8 angstrom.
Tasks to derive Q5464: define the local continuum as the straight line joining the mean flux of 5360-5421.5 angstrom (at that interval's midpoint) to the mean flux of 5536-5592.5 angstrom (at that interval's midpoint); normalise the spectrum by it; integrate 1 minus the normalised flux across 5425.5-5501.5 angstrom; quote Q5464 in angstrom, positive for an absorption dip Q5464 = 2.70 angstrom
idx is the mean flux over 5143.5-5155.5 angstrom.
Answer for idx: 12.1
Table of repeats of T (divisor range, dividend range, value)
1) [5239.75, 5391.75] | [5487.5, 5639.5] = 1.25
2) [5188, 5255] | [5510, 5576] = 1.59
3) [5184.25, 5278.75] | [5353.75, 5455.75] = 1.41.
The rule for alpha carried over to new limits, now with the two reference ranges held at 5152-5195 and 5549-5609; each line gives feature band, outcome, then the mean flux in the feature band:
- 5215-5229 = -3.9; 16.5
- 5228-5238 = -2.9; 16.9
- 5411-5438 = -4.4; 20.6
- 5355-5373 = -4.0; 19.9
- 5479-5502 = -1.7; 20.7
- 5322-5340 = -3.1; 18.1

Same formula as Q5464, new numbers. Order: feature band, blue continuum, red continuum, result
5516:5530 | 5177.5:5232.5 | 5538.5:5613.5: -0.9 angstrom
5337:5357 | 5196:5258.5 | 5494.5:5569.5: -1.5 angstrom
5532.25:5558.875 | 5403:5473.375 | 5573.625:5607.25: -1.5 angstrom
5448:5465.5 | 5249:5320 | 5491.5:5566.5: 0.7 angstrom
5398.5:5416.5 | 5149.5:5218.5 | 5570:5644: -2.7 angstrom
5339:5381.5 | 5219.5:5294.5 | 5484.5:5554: -2.1 angstrom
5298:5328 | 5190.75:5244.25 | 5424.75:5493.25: -4.0 angstrom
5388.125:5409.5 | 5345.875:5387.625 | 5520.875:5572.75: 0.3 angstrom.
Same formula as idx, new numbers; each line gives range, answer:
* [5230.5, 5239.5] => 17.4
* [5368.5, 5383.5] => 19.5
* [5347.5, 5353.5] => 18.7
